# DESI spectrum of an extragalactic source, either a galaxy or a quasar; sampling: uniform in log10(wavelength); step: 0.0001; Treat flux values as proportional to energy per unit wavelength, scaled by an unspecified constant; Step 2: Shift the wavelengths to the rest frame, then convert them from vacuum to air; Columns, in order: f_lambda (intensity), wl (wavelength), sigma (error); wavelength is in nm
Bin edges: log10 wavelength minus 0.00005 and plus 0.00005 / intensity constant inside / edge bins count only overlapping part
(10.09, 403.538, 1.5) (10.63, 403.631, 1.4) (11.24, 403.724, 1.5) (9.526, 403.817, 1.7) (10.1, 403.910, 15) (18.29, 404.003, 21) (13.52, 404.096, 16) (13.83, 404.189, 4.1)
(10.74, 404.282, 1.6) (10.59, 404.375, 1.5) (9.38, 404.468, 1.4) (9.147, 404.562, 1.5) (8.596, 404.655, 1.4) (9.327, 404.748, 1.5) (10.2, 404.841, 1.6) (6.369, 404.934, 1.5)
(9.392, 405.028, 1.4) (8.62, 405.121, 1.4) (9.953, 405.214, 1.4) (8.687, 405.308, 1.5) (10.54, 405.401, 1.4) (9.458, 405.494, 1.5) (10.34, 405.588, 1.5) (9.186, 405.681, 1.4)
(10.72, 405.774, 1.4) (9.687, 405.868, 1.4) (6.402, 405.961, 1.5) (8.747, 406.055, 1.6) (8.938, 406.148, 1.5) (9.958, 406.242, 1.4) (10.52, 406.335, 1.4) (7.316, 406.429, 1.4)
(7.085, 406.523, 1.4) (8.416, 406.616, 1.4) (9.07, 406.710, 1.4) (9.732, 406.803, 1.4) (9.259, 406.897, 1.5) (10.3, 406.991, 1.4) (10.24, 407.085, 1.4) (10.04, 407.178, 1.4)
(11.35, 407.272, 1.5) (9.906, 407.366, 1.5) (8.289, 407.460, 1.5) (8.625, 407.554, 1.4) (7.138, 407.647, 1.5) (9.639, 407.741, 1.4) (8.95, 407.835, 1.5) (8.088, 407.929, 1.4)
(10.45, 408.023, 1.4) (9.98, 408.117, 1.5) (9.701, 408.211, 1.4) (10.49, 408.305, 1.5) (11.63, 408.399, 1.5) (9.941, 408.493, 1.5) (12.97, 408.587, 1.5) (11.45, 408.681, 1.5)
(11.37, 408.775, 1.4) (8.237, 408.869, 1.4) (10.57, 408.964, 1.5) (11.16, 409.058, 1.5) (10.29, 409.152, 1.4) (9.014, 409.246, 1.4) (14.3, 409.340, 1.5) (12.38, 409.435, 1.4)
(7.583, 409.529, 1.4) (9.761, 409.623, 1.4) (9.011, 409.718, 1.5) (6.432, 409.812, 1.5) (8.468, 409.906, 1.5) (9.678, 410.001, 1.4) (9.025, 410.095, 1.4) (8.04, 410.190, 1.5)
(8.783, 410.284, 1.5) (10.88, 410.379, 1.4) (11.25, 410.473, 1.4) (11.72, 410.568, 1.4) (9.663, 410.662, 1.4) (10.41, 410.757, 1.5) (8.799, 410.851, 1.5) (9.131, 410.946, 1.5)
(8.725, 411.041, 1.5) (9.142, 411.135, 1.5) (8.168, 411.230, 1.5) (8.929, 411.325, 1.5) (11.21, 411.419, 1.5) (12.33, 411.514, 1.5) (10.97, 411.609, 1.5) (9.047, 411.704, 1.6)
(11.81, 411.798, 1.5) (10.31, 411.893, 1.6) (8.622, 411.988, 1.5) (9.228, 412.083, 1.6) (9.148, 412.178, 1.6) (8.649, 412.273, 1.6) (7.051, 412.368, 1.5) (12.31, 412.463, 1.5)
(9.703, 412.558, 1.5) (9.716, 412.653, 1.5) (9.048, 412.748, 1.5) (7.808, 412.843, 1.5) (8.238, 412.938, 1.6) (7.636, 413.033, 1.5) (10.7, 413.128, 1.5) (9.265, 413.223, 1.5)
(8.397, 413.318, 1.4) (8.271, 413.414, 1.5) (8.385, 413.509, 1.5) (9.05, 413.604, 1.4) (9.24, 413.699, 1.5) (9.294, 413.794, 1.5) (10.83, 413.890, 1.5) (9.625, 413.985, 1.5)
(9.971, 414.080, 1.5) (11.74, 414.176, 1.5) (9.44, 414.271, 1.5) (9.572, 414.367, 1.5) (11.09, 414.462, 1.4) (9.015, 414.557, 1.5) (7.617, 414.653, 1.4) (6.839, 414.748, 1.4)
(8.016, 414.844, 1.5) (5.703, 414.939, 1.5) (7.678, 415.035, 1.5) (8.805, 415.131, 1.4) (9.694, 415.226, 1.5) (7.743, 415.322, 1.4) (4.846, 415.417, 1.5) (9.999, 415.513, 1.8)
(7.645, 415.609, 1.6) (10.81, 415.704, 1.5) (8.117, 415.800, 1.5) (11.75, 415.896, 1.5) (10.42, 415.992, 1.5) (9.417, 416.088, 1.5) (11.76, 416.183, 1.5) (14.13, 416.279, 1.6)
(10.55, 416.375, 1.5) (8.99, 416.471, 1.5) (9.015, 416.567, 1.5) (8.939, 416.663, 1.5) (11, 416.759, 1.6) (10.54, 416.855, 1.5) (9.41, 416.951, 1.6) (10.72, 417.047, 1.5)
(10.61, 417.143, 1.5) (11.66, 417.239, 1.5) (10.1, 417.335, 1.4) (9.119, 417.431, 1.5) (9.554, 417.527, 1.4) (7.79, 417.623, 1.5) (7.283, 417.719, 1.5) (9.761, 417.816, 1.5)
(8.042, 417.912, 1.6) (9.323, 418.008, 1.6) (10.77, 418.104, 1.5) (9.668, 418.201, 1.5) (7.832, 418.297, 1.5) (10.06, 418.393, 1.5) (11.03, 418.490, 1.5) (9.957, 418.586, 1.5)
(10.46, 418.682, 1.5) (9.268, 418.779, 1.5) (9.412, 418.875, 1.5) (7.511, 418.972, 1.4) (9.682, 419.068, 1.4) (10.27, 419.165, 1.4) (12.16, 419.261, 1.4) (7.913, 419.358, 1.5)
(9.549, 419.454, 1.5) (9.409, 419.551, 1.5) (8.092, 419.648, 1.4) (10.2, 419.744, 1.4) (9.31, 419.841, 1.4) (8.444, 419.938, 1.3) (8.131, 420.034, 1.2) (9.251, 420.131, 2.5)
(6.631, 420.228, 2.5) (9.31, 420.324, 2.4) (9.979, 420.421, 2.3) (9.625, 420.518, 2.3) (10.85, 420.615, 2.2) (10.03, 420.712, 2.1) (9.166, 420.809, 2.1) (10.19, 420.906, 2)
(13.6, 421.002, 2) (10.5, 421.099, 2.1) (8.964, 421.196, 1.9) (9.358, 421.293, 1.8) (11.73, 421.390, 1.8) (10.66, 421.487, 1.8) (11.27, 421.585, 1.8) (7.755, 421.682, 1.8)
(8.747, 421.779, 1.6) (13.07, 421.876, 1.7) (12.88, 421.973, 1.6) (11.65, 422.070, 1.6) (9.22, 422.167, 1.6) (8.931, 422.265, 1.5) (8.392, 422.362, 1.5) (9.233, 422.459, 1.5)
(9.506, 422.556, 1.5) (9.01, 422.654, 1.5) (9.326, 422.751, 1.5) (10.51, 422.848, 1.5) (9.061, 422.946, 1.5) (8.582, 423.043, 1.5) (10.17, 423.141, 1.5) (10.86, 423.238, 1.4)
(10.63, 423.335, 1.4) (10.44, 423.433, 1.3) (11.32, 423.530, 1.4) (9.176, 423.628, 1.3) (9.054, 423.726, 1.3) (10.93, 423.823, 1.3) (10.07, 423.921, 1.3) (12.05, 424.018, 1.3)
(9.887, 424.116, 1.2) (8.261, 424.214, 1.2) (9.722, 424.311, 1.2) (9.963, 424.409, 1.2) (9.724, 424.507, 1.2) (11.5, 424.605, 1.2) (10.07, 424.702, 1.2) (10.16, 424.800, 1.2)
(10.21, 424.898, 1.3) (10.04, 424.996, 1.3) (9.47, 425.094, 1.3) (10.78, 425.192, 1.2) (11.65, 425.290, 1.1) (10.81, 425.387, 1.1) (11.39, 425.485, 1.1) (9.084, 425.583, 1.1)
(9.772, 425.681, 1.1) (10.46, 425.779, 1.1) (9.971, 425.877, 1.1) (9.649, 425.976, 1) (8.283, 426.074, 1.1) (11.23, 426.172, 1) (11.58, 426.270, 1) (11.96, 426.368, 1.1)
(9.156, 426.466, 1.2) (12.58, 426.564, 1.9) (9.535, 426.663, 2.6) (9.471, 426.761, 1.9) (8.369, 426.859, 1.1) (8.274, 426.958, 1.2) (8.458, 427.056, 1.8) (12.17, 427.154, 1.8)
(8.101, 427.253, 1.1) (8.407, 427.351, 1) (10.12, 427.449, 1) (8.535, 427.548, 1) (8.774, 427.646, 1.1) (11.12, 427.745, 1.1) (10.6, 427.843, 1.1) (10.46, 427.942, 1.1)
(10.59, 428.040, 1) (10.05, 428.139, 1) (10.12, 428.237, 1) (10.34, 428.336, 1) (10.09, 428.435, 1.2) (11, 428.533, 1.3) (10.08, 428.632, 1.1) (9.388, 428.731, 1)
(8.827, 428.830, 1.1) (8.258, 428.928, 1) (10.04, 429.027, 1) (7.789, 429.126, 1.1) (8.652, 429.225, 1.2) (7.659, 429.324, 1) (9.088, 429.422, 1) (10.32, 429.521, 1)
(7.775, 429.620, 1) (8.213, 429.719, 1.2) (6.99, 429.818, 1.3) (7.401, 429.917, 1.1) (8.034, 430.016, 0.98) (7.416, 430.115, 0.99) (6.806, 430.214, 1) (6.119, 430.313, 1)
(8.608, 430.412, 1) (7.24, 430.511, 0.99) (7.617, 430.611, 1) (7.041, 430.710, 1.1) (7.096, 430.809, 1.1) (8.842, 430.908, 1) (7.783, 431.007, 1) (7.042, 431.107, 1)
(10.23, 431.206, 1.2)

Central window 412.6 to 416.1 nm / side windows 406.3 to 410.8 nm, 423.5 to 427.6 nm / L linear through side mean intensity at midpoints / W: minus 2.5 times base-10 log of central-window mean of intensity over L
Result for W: 0.104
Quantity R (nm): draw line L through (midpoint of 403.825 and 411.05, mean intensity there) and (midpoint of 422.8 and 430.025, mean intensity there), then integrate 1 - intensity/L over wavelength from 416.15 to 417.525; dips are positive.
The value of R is -0.09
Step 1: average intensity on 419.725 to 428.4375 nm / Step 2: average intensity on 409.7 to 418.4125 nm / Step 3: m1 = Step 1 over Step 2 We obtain 1.1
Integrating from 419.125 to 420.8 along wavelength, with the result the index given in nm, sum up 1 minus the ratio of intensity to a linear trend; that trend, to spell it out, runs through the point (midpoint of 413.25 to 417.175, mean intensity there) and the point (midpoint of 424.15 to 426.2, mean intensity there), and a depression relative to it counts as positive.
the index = 0.063 nm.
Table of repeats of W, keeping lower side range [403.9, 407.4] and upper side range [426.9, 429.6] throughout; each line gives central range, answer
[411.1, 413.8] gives 0.04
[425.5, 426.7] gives -0.08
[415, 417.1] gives 0.00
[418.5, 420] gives 0.02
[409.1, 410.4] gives 0.03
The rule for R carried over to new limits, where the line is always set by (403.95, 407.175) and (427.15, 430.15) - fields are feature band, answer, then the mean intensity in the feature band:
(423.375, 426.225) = -0.27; 10.2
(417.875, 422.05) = -0.16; 9.79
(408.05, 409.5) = -0.17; 10.9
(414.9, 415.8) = 0.13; 8.13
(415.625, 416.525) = -0.10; 10.5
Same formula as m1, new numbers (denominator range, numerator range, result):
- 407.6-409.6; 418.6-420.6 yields 0.90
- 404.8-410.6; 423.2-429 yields 1.05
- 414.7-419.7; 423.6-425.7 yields 1.08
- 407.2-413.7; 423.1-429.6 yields 1.03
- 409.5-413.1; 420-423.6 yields 1.06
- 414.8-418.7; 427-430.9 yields 0.93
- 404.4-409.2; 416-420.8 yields 1.01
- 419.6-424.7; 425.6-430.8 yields 0.93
